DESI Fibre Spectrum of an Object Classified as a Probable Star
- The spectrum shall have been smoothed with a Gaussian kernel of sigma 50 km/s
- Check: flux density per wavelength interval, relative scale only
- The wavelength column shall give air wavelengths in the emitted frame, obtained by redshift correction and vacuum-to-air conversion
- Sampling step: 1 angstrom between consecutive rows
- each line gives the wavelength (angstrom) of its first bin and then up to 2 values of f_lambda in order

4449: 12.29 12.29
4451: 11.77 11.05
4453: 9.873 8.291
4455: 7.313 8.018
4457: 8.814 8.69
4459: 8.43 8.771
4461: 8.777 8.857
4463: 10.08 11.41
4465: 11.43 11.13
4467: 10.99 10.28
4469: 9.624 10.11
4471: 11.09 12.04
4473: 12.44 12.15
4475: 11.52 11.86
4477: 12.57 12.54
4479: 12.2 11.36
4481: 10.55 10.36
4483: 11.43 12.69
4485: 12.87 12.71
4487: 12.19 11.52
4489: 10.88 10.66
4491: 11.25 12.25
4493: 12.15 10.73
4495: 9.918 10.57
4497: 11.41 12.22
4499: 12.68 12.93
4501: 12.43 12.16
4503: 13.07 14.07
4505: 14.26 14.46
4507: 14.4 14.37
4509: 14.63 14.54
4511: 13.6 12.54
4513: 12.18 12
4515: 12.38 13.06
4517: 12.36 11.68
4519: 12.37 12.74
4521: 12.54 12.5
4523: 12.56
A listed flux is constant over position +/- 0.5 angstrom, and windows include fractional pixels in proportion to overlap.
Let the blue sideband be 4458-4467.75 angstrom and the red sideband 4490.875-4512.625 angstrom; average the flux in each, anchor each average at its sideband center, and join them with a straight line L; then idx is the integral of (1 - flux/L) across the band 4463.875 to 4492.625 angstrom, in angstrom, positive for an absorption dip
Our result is -1.3 angstrom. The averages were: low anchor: 9.93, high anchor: 12.8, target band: 11.5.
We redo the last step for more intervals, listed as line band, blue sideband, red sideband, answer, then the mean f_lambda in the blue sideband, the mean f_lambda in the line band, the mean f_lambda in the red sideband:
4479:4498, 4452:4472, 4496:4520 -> 0.17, 9.68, 11.5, 13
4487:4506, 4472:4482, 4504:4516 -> 1.26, 11.8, 12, 13.6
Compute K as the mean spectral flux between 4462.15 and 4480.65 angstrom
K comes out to 11.3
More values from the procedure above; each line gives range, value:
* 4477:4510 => 12.3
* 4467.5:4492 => 11.6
